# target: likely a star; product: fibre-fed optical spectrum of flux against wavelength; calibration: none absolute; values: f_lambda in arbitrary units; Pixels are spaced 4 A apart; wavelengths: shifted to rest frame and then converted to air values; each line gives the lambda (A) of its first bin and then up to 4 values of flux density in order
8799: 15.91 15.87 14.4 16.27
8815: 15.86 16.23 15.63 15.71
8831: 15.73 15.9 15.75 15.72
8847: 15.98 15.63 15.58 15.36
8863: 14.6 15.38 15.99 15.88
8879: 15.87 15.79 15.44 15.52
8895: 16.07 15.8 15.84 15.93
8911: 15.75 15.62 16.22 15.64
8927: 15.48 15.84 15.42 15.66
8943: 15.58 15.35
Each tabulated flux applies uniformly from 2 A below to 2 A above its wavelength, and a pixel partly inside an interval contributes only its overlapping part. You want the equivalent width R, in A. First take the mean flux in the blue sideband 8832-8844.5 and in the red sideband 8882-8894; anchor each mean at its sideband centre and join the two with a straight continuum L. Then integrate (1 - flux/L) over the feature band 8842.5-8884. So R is 0.2 A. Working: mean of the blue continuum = 15.8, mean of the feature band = 15.6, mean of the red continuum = 15.6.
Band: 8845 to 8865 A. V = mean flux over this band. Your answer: 15.4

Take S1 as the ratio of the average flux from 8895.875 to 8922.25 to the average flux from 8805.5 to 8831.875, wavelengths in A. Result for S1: 1.0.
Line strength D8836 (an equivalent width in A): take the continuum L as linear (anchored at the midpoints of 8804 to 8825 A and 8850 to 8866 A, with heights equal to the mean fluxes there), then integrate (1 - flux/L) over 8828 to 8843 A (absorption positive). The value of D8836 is -0.3 A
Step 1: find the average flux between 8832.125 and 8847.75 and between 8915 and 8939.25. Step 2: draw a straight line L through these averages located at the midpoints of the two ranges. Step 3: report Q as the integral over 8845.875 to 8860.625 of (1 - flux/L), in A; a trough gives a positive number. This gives 0.17 A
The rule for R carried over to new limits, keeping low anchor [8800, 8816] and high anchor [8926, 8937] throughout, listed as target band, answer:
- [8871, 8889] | -0.2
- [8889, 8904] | -0.2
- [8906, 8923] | -0.3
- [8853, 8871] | 0.3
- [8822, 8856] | -0.3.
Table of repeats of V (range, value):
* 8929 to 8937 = 15.6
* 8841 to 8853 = 15.8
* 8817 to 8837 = 15.8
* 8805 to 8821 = 15.7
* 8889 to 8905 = 15.8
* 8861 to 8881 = 15.5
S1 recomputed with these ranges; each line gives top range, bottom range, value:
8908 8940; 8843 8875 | 1.01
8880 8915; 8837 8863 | 1.01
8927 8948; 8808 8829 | 0.98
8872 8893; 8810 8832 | 0.99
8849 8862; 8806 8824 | 0.98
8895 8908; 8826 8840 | 1.01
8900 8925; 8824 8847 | 1.00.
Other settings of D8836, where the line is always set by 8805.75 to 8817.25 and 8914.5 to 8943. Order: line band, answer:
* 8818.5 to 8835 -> -0.2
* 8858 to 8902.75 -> 0.1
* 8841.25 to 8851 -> -0.1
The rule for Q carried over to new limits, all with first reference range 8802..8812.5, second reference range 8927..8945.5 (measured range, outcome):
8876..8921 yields -0.73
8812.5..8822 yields -0.34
